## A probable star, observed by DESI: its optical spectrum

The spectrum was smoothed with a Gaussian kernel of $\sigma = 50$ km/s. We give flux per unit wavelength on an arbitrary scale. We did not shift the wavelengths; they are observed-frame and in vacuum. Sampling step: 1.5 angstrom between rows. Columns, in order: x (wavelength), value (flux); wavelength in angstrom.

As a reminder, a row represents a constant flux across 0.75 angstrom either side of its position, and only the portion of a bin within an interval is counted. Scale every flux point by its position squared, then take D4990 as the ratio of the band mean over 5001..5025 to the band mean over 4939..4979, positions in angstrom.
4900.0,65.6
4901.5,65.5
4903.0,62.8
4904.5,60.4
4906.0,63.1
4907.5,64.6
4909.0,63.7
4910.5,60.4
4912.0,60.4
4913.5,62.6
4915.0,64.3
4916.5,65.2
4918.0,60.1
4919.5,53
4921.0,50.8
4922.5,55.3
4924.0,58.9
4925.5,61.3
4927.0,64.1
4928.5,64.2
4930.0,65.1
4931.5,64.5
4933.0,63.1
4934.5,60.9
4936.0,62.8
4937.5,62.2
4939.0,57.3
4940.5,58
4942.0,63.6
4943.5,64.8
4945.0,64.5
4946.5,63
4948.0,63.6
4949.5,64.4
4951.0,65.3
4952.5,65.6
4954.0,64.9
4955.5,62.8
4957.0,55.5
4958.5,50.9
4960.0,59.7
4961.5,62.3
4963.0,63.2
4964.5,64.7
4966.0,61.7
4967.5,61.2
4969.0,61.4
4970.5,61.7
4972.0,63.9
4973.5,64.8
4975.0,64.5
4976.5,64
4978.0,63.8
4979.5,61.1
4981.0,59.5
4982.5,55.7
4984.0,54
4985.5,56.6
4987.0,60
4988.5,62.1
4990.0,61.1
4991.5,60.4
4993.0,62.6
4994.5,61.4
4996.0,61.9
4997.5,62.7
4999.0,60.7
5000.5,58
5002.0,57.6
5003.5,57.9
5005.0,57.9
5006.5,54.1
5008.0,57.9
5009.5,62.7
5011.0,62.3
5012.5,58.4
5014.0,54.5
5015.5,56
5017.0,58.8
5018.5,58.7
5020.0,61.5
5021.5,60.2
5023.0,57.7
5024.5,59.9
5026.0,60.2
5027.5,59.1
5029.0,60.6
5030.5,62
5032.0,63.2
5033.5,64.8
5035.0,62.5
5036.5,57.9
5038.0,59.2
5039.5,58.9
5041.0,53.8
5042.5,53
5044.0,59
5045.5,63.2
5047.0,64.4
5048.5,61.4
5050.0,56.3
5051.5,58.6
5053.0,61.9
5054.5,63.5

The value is 0.96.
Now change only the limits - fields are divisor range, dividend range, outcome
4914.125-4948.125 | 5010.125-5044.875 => 1.00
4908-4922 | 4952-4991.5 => 1.04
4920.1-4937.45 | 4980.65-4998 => 1.00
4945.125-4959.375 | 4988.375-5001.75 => 1.00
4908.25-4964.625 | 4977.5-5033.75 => 1.00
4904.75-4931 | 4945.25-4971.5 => 1.03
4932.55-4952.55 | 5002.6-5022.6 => 0.96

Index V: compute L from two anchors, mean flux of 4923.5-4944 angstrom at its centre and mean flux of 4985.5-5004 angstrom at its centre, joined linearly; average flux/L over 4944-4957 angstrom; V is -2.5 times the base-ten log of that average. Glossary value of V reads -0.036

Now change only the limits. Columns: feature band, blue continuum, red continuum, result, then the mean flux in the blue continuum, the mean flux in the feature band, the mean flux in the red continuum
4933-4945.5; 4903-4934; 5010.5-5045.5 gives -0.02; 61.3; 61.8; 59.3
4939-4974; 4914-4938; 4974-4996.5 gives -0.02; 61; 62.1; 60.6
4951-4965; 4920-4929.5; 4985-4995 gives -0.02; 59.1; 61.2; 60.7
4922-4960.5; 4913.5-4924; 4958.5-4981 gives -0.03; 58.5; 61.8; 62.2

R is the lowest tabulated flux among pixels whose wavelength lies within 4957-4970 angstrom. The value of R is 50.9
